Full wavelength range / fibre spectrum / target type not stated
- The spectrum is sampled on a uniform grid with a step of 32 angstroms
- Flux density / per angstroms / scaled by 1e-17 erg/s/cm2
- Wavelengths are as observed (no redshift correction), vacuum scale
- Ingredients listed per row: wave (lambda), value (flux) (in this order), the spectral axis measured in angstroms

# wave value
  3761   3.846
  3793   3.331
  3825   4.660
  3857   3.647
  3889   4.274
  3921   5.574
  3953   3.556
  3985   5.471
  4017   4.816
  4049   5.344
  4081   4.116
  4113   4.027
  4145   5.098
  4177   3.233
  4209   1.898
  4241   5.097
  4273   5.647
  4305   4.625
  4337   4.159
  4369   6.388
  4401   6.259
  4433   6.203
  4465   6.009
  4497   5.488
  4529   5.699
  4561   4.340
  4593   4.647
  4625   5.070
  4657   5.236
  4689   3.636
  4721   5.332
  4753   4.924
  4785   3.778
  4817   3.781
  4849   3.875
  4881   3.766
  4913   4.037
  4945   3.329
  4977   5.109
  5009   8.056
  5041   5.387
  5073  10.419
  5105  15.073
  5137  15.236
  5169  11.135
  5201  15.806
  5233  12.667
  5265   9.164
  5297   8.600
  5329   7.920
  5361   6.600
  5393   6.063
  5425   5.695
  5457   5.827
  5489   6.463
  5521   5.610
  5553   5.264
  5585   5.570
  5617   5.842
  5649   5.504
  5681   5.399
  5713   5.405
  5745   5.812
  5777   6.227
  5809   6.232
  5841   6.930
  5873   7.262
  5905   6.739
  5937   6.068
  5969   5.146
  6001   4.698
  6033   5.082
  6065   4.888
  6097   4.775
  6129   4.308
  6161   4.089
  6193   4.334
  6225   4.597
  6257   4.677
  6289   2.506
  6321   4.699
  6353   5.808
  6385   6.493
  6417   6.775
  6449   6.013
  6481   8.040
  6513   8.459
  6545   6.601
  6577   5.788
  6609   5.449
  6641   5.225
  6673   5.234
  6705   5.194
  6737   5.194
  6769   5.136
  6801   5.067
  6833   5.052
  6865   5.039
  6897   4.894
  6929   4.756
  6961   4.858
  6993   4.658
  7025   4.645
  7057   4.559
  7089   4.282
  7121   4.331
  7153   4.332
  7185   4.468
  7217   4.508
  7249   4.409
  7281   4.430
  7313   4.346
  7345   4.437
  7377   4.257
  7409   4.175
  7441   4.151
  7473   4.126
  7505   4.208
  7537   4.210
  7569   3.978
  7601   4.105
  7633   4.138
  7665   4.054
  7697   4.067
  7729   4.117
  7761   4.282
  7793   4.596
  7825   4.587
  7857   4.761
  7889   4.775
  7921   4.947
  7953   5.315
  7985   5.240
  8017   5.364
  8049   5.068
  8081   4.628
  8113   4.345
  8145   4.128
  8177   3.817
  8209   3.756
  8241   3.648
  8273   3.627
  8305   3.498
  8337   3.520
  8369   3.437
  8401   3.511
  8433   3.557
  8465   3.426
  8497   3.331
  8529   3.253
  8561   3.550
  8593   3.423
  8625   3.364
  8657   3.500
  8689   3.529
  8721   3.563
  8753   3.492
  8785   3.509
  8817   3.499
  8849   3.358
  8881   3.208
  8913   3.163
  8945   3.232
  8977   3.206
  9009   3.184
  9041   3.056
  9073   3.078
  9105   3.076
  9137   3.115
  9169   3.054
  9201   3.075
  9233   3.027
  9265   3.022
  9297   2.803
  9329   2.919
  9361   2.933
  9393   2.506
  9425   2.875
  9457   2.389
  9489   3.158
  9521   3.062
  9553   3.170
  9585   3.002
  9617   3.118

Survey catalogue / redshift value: 3.205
